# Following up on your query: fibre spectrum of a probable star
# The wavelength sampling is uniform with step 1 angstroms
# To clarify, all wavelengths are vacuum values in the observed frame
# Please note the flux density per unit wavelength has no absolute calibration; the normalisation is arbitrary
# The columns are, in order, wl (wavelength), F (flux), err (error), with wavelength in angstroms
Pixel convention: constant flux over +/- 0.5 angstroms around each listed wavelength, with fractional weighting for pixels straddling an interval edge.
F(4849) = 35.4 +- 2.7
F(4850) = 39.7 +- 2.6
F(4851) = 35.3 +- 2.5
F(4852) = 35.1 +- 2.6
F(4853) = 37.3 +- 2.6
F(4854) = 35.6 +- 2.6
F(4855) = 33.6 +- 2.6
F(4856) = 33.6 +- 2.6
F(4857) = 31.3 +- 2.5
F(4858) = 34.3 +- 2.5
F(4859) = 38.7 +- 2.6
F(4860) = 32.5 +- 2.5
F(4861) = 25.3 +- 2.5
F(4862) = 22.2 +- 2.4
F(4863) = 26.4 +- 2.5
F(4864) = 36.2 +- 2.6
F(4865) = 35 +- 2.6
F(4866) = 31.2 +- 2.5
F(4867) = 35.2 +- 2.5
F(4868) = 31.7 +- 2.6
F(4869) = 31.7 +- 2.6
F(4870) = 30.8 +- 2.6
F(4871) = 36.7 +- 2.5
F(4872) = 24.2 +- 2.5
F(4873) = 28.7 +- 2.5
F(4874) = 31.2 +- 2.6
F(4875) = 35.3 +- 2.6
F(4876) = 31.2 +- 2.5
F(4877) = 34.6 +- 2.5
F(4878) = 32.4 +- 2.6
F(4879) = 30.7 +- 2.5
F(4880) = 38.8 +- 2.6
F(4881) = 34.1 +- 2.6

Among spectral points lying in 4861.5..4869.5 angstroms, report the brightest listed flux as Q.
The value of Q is 36.2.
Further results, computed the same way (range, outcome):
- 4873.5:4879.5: 35.3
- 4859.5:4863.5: 32.5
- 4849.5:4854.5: 39.7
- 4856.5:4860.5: 38.7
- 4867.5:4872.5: 36.7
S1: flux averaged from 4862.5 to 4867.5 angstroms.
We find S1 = 32.8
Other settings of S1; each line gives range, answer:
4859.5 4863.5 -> 26.6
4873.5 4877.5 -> 33.1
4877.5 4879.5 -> 31.5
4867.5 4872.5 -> 31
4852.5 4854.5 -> 36.5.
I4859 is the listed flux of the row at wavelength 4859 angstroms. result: 38.7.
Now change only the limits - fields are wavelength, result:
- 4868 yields 31.7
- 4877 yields 34.6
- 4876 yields 31.2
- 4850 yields 39.7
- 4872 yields 24.2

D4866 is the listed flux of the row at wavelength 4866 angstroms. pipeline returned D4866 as 31.2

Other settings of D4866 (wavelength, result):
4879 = 30.7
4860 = 32.5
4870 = 30.8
